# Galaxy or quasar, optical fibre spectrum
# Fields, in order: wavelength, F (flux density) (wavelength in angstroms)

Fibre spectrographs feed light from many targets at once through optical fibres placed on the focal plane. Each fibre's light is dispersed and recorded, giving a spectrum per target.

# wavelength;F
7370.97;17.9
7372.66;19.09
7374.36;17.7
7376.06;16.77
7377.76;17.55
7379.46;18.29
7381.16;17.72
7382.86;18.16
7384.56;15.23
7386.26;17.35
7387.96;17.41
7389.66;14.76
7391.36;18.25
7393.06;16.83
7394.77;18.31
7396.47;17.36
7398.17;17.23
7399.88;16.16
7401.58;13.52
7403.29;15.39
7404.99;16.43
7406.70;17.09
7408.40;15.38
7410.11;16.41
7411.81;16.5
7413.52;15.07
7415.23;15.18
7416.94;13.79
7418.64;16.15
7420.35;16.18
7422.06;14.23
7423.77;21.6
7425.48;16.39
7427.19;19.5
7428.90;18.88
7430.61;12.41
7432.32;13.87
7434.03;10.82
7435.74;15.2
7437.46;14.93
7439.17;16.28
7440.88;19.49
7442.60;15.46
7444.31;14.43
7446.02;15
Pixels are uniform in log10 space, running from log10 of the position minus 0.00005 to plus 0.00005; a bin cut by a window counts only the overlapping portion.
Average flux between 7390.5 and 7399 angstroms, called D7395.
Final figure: 17.6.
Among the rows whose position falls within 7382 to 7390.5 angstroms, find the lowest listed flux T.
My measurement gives 14.76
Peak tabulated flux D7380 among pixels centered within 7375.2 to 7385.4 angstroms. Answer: 18.29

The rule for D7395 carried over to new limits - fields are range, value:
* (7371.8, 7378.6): 17.8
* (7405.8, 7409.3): 16.2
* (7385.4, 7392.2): 16.9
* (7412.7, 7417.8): 14.7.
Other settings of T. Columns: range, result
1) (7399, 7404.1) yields 13.52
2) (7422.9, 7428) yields 16.39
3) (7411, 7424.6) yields 13.79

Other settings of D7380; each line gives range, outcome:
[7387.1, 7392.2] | 18.25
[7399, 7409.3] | 17.09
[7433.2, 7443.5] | 19.49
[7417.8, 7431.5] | 21.6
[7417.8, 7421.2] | 16.18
